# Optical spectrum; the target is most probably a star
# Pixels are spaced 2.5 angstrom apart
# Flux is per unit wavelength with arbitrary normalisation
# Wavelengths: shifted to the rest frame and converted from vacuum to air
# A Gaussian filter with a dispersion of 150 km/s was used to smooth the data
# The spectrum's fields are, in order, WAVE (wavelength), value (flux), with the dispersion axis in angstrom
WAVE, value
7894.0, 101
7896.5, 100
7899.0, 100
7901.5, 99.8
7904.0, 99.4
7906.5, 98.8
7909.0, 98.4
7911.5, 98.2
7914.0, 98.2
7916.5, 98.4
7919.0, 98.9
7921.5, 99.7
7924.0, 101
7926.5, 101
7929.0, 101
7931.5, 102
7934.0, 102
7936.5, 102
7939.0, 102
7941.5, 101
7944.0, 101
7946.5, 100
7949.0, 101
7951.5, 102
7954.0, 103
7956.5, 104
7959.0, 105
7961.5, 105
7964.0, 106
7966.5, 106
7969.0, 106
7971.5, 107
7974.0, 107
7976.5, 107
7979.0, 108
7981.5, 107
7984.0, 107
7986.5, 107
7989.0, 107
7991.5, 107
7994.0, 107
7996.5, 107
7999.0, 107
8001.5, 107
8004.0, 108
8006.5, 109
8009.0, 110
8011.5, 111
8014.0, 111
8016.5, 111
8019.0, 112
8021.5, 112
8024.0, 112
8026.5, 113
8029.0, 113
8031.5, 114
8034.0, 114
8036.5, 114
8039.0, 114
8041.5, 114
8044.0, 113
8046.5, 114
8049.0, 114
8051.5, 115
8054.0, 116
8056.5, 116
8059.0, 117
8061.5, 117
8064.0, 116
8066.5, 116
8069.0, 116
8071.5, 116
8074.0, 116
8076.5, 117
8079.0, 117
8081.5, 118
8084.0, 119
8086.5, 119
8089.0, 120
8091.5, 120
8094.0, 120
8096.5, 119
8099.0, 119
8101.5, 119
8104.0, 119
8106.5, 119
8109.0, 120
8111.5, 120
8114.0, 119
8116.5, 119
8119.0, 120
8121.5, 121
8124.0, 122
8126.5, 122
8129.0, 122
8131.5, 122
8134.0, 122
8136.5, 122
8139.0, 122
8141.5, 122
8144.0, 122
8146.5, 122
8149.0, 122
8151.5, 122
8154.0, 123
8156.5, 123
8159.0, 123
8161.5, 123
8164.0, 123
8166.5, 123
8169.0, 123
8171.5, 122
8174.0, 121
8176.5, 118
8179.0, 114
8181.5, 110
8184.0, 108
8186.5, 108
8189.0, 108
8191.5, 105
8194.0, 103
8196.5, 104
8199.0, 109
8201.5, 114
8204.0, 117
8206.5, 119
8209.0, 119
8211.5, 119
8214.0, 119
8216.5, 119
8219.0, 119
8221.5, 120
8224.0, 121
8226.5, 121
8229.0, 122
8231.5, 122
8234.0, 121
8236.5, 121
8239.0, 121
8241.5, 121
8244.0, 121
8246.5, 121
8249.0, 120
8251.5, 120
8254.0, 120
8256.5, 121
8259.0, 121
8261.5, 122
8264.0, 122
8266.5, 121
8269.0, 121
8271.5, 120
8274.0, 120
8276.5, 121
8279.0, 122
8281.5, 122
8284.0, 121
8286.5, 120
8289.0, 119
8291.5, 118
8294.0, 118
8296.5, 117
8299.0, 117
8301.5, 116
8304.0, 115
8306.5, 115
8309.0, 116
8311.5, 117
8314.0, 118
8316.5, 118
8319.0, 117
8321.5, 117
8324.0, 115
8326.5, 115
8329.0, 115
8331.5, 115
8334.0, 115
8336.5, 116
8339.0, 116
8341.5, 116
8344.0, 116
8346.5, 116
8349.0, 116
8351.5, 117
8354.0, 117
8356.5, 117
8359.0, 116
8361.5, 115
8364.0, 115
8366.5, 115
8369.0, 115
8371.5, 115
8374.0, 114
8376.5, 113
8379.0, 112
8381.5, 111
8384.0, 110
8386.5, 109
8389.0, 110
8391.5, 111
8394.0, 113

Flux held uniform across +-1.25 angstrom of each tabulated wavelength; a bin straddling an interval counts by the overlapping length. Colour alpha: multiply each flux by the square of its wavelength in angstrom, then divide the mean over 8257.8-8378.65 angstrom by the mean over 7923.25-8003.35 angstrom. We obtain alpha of 1.22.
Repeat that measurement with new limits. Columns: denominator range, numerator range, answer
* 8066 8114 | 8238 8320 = 1.06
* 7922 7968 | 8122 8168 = 1.25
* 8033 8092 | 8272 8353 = 1.07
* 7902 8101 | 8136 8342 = 1.15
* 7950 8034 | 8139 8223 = 1.14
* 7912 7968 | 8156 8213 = 1.20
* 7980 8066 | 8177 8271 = 1.10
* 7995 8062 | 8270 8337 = 1.12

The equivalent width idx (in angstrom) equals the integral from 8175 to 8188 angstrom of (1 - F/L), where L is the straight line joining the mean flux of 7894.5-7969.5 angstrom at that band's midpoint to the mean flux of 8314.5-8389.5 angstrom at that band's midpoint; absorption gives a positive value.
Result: -0.3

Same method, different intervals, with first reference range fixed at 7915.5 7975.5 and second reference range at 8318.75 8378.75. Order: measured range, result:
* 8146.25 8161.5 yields -1.9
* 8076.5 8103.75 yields -3.0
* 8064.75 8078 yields -1.2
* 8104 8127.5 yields -2.6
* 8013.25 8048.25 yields -2.5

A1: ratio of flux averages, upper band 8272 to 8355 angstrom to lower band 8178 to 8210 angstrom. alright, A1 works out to 1.06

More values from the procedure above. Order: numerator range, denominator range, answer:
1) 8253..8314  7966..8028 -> 1.10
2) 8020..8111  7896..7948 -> 1.16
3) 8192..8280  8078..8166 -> 0.98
